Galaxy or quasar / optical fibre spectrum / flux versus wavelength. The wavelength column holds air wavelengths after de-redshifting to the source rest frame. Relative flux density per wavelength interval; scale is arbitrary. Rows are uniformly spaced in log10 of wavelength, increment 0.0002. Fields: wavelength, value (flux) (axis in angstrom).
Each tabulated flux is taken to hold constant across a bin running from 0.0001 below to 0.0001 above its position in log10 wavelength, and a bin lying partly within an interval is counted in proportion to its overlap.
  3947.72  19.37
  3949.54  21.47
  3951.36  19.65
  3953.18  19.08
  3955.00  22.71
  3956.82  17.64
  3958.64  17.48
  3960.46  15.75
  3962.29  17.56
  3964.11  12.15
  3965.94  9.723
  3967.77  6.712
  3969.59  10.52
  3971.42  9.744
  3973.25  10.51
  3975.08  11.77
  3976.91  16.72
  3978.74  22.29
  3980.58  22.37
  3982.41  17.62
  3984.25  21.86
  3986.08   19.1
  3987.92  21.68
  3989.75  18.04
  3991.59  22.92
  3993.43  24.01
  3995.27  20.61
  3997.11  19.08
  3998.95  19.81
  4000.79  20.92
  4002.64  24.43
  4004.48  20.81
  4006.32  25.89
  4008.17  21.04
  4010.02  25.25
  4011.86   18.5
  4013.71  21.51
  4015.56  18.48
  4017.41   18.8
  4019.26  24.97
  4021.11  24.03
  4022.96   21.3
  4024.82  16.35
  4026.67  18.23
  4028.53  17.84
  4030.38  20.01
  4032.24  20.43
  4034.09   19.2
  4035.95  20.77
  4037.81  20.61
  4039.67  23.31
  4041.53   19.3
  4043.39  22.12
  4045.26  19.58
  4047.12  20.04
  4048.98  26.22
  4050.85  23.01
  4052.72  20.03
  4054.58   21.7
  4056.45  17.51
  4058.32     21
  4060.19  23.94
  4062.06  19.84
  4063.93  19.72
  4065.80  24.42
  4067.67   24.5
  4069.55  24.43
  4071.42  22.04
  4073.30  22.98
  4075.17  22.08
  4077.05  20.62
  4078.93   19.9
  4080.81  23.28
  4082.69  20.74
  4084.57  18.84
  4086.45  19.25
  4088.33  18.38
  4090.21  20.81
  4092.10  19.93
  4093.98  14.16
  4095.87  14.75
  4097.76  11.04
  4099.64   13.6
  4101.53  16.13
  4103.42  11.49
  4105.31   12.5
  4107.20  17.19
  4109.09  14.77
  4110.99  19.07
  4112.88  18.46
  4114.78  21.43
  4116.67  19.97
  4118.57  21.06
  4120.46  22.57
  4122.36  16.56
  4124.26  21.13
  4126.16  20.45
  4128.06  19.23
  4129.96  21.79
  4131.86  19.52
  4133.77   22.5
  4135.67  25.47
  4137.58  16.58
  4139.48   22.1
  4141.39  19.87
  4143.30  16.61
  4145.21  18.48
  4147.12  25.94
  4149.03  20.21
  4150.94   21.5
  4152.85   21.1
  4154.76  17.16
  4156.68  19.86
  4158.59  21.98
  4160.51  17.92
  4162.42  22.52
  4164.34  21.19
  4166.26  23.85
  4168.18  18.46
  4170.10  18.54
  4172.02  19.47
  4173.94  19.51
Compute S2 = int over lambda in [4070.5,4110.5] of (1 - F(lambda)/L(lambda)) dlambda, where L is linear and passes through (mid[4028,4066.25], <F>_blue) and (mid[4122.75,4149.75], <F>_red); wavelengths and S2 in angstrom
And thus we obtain 5.7 angstrom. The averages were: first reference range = 21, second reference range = 20.6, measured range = 17.8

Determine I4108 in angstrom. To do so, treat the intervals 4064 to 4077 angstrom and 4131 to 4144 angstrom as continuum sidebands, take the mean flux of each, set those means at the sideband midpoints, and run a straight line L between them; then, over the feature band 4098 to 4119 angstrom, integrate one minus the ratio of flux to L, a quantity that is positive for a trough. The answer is 4.8 angstrom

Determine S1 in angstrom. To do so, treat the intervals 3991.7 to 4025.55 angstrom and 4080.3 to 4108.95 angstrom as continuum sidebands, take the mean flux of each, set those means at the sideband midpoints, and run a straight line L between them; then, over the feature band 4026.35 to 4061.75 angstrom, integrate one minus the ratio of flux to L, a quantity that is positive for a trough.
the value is -2.5 angstrom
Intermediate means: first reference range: 21.5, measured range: 20.8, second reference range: 16.7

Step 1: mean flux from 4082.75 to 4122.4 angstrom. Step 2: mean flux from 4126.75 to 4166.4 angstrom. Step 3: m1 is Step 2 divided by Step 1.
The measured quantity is 1.19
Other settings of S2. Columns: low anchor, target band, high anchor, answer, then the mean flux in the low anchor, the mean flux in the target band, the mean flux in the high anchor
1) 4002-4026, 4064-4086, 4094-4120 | -4.7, 21.6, 22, 16.3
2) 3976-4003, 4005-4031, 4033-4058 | 0.0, 20.7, 20.9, 21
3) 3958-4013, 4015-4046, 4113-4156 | -2.4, 18.2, 20.3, 20.5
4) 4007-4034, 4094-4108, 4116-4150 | 4.6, 20.5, 13.8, 20.6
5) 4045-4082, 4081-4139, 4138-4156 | 7.0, 21.9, 18.4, 20.2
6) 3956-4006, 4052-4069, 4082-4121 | -4.0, 17.6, 21.5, 17.4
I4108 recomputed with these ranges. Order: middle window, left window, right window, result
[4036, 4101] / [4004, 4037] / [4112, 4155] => 0.8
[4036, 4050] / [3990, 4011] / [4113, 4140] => 0.0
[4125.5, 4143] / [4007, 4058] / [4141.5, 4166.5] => -0.1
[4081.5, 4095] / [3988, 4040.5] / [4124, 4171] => 1.2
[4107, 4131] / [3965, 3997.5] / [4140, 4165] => 0.1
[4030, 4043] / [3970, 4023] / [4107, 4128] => -0.5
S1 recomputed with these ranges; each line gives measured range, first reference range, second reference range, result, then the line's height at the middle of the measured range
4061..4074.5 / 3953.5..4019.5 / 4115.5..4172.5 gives -2.1 angstrom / 19.5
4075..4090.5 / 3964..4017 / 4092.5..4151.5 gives -1.5 angstrom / 18.6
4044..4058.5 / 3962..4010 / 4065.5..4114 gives -2.2 angstrom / 18.4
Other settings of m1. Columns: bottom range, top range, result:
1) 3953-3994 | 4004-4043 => 1.24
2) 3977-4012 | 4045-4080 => 1.02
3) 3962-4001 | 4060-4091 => 1.26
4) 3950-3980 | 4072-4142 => 1.25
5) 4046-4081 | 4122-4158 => 0.93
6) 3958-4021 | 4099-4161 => 1.04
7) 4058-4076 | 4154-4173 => 0.89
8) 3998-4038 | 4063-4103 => 0.93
